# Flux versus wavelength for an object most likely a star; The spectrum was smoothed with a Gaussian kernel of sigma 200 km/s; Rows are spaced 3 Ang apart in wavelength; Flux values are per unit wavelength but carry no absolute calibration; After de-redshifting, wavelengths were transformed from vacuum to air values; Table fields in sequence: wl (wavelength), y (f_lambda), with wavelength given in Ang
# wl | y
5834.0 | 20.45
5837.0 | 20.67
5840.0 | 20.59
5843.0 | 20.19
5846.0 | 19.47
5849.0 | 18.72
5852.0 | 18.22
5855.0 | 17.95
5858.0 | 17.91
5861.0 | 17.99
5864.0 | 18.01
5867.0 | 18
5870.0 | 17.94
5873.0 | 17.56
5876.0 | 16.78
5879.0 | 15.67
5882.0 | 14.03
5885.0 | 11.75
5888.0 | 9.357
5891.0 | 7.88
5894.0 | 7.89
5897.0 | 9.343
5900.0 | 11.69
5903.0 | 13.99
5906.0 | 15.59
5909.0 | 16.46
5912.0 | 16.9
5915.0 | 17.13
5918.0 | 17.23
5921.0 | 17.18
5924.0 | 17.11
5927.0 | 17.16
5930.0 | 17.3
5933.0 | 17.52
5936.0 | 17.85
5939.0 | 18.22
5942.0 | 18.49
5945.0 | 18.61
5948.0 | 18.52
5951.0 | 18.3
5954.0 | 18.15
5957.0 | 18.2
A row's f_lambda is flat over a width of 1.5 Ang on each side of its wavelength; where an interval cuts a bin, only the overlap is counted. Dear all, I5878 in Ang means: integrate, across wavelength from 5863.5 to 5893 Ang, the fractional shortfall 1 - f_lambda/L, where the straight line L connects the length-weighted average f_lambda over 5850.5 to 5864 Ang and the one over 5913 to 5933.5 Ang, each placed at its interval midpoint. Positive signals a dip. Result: 5.5 Ang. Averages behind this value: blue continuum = 18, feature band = 14.5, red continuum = 17.2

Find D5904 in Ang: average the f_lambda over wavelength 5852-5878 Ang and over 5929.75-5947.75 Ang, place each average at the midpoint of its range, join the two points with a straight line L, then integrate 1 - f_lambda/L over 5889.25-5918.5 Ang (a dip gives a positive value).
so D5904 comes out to 7.7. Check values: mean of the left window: 17.8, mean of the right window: 18.1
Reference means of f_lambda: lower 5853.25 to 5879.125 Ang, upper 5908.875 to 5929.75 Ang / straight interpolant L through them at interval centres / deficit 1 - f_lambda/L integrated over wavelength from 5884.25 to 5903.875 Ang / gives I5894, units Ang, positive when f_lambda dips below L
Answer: 8.2 Ang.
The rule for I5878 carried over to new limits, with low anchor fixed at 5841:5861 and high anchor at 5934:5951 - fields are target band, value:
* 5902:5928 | 2.6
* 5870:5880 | 0.9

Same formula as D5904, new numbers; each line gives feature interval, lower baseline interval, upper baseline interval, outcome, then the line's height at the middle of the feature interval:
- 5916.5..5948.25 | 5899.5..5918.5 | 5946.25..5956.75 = -1.08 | 17.1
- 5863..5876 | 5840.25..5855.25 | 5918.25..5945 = 0.69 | 18.7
